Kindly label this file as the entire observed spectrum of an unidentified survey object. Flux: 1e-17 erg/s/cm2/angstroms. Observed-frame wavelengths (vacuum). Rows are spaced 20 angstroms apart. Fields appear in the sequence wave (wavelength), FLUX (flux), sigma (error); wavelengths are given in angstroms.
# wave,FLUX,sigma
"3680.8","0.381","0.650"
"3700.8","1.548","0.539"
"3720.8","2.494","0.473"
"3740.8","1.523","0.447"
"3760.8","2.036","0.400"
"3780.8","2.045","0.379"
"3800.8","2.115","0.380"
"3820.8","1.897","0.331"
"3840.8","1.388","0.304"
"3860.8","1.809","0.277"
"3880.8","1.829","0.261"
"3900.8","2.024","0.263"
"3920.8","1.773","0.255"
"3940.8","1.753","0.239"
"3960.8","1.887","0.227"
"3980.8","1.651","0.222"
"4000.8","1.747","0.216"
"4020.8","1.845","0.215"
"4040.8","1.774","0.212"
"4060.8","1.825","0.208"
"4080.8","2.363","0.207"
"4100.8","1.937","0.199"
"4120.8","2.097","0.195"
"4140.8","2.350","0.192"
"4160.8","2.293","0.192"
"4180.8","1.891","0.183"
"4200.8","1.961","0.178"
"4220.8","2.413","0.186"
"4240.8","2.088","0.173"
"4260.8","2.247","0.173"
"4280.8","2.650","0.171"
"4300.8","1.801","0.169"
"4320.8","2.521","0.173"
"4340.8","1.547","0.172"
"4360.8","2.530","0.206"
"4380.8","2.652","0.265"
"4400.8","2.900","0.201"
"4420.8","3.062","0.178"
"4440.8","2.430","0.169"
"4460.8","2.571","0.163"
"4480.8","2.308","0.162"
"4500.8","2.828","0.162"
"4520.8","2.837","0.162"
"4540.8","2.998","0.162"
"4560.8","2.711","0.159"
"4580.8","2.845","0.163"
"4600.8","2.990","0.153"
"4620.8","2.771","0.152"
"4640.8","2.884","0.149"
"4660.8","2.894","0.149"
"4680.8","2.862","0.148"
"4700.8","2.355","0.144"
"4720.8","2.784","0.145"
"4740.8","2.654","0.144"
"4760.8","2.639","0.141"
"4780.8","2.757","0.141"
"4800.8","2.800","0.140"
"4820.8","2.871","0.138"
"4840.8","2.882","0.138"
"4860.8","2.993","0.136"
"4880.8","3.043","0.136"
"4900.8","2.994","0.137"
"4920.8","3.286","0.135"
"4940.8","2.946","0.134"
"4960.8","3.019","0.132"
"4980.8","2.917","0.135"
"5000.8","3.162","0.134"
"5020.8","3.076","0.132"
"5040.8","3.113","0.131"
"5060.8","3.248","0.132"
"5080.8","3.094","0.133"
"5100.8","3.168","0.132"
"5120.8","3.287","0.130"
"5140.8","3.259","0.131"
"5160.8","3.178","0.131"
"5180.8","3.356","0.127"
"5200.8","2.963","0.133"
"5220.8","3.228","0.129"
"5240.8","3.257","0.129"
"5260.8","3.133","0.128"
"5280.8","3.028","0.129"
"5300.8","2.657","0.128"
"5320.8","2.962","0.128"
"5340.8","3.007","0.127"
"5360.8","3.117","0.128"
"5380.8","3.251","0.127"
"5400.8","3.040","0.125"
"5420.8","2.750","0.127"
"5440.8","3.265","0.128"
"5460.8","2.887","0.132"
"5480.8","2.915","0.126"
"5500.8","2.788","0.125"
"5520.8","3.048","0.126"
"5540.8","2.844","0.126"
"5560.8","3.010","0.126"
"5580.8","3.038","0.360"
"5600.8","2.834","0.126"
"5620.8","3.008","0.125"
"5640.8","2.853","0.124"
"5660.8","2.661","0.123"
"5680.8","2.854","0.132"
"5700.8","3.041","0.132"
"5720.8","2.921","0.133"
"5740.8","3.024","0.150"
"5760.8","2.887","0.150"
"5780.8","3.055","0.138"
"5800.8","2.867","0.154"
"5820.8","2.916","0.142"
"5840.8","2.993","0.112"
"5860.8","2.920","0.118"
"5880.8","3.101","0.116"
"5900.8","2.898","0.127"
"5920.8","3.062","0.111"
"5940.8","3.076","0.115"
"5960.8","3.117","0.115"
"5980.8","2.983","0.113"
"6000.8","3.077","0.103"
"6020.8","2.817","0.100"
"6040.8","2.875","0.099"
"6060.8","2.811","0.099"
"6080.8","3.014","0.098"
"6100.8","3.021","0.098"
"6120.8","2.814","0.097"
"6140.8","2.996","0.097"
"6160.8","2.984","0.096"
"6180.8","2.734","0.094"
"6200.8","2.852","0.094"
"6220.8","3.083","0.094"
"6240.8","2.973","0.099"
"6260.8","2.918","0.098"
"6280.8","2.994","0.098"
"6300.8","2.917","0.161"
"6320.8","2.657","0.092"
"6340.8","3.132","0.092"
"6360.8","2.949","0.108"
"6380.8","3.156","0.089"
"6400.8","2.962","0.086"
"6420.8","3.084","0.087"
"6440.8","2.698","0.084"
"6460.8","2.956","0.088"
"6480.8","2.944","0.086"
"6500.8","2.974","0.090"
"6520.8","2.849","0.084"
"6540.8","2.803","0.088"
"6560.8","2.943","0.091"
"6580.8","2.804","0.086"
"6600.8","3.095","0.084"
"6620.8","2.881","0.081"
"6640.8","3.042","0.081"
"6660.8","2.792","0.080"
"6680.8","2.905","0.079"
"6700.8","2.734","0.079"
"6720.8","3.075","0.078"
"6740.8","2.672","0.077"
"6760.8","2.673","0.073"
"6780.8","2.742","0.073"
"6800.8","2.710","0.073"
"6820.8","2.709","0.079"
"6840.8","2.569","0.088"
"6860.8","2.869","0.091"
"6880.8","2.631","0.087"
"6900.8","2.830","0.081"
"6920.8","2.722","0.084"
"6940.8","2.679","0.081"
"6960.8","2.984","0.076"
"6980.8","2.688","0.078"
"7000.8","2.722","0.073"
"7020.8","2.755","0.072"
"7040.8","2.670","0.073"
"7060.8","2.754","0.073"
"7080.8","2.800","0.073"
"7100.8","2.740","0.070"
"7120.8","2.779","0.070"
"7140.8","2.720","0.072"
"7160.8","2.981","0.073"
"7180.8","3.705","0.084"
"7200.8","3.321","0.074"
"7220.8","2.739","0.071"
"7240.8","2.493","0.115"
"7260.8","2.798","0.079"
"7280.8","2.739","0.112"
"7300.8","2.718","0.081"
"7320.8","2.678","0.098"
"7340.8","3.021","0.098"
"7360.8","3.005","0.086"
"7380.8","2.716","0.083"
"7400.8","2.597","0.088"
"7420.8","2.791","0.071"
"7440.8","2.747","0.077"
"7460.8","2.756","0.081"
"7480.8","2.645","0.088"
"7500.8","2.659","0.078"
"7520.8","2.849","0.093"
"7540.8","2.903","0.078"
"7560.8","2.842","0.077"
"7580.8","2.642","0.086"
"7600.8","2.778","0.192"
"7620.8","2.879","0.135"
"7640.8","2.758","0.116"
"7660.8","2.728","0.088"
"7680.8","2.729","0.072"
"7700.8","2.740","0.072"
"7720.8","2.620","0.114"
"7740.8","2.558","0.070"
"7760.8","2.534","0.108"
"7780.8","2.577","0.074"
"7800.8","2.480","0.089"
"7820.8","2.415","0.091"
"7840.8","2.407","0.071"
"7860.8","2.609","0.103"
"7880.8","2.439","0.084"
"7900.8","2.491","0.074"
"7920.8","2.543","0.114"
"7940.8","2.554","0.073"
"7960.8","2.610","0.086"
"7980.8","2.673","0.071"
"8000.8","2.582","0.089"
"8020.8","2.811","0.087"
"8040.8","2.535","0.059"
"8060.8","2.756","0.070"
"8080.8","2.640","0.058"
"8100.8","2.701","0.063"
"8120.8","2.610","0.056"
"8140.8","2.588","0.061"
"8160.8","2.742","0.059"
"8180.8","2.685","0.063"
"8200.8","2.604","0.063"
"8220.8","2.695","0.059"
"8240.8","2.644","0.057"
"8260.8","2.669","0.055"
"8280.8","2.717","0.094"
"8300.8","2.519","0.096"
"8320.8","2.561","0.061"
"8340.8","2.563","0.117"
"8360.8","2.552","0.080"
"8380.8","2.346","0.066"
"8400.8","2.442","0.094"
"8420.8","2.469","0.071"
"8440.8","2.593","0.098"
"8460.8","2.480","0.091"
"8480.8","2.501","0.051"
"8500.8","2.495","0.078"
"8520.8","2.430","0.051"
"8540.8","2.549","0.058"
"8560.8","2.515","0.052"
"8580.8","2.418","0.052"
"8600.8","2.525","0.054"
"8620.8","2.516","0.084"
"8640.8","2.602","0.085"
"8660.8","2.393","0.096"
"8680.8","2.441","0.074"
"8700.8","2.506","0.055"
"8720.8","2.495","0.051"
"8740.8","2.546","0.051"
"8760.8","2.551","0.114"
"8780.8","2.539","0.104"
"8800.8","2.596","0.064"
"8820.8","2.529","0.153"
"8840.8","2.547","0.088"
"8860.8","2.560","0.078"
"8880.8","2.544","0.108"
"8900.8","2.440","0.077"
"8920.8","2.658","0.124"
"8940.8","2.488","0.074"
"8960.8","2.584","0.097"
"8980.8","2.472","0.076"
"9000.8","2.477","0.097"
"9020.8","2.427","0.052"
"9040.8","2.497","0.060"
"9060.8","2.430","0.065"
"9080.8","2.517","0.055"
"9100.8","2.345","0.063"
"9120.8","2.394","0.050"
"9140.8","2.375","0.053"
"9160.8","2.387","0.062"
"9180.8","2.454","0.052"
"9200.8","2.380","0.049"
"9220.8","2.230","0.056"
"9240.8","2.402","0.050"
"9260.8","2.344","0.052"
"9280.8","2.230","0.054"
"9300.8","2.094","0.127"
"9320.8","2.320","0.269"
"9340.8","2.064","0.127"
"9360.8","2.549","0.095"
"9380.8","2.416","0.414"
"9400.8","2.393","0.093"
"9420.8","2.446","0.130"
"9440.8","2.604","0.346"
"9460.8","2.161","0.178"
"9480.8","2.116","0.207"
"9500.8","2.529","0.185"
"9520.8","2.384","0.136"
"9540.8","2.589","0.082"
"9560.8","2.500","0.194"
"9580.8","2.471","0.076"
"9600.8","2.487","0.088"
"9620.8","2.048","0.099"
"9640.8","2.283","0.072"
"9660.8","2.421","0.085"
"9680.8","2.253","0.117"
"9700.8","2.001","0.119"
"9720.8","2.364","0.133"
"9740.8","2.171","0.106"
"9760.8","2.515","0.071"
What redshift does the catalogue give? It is 0.093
